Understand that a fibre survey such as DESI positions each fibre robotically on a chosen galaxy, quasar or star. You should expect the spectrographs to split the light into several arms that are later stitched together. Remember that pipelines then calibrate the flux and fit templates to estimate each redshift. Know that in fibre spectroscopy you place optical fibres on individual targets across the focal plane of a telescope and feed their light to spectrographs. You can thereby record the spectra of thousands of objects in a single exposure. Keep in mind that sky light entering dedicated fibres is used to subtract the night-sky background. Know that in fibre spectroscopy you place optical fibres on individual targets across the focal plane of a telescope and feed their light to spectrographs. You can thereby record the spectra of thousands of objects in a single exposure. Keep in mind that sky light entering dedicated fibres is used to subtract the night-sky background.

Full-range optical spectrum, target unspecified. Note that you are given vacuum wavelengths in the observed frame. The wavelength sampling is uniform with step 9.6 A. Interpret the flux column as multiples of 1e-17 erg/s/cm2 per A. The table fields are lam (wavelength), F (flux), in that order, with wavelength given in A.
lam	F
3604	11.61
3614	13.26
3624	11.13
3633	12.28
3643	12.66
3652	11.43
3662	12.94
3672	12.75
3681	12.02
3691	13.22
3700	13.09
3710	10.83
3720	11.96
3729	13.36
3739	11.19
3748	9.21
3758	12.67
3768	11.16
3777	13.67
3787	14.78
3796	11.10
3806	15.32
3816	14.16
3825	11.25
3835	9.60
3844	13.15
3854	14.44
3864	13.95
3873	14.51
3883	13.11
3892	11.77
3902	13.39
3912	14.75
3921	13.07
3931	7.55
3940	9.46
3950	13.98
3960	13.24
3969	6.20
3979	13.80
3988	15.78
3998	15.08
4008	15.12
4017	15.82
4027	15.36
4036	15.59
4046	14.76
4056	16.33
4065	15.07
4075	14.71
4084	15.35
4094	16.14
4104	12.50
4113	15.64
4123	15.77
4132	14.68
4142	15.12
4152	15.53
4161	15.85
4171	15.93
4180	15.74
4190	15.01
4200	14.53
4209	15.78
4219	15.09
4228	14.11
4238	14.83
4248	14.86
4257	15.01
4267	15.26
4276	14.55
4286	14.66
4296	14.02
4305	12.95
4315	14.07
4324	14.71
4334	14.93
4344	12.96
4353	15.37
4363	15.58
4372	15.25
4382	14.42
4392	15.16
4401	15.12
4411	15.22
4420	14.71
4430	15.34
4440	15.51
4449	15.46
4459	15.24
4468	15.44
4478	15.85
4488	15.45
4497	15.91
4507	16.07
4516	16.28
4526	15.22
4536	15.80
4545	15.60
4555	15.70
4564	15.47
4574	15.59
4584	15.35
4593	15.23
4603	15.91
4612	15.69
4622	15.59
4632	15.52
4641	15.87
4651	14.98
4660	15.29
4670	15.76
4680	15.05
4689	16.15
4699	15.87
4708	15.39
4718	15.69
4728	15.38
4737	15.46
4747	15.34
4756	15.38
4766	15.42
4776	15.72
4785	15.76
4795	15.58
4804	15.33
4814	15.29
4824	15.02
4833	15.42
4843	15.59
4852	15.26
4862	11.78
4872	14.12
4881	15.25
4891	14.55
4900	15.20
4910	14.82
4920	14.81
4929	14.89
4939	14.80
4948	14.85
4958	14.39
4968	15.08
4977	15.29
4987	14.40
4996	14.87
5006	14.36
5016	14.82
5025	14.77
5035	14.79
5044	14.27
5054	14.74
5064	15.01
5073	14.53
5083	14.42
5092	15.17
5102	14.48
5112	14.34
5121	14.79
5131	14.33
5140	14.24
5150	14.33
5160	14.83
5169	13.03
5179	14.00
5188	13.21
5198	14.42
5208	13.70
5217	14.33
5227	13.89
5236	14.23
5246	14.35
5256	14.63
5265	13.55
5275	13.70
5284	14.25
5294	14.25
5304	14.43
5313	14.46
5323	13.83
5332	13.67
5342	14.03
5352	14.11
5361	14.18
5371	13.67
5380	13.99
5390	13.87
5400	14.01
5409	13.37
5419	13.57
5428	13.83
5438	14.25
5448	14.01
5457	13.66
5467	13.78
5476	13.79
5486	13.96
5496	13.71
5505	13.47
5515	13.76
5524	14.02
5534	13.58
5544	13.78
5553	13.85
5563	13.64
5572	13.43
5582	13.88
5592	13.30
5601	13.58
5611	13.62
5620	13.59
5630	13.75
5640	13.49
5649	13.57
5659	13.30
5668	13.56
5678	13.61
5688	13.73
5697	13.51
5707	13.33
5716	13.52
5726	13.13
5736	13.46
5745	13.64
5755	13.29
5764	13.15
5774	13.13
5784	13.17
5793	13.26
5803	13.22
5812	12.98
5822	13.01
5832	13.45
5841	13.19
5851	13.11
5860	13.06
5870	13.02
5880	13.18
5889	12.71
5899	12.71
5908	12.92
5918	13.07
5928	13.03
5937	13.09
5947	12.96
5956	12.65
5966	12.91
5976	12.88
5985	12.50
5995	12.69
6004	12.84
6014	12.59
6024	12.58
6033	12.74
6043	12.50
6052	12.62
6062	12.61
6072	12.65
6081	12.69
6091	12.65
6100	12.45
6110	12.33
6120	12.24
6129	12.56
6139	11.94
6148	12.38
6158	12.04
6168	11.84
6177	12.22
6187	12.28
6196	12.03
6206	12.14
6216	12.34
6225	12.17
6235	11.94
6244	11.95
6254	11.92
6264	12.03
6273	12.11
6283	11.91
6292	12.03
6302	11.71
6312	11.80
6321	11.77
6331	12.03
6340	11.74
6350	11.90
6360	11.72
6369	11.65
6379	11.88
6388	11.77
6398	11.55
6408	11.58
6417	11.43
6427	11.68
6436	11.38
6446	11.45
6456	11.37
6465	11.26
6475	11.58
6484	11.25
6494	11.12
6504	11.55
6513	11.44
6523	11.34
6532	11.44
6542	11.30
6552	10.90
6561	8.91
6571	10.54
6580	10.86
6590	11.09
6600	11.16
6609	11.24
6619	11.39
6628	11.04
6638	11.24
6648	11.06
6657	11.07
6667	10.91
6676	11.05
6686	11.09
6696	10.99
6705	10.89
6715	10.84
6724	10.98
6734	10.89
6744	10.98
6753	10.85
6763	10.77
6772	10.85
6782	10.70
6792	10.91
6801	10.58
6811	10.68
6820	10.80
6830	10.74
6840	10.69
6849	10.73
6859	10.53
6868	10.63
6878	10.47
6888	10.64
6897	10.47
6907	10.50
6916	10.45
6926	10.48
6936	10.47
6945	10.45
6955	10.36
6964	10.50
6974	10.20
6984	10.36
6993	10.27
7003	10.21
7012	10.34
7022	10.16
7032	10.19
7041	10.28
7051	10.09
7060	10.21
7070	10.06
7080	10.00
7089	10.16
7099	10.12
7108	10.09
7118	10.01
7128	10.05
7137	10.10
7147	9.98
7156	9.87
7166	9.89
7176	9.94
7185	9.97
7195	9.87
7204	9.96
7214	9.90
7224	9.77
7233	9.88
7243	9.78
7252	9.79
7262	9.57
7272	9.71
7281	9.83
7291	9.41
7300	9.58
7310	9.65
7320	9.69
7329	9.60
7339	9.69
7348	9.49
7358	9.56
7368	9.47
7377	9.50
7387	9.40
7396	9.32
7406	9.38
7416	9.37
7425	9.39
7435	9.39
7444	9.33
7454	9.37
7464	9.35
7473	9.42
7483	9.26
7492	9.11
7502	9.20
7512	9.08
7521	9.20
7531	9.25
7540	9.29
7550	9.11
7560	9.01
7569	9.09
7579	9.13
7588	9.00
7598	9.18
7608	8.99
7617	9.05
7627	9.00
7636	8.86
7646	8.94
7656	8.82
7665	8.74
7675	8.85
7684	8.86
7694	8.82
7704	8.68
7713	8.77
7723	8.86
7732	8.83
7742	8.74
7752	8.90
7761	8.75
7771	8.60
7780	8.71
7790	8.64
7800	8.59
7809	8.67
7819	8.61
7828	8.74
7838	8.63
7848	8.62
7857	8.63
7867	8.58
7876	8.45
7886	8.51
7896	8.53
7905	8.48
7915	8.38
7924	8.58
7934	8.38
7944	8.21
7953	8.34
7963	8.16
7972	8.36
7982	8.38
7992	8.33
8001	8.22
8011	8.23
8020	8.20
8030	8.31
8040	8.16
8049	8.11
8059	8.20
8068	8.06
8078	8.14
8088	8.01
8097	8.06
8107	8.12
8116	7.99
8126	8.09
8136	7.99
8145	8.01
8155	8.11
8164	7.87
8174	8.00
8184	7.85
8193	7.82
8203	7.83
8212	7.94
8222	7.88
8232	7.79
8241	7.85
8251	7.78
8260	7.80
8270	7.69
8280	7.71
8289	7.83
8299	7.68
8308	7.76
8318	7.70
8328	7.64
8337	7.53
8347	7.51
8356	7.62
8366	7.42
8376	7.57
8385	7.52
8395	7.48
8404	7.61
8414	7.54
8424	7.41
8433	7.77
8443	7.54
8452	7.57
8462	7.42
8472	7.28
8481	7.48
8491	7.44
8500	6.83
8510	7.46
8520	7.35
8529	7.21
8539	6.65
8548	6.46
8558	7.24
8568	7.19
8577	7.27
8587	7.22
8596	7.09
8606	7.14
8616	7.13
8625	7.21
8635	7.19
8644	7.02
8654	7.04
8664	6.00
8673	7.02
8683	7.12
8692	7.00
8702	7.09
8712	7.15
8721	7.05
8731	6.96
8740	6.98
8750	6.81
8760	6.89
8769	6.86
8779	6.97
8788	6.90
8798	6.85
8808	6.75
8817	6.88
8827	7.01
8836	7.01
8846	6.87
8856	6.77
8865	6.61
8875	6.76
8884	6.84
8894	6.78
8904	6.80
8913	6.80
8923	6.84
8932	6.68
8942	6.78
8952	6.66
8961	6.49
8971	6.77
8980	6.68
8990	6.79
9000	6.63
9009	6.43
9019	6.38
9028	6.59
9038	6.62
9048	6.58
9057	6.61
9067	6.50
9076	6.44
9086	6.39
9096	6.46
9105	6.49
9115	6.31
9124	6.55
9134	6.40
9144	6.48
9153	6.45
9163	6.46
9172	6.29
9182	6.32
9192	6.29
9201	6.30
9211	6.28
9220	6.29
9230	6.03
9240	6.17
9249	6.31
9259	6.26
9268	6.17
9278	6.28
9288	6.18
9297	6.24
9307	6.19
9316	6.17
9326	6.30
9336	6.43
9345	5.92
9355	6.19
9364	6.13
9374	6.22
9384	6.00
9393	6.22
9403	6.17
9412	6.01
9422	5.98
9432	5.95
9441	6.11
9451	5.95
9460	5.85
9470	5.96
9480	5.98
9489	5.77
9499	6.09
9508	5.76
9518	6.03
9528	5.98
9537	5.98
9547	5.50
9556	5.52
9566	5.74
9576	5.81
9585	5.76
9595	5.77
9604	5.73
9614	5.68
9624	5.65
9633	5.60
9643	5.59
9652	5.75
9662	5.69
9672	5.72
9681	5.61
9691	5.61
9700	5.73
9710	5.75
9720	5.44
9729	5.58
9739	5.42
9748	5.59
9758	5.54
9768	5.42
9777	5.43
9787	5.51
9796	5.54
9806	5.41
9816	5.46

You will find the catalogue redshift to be 0.00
